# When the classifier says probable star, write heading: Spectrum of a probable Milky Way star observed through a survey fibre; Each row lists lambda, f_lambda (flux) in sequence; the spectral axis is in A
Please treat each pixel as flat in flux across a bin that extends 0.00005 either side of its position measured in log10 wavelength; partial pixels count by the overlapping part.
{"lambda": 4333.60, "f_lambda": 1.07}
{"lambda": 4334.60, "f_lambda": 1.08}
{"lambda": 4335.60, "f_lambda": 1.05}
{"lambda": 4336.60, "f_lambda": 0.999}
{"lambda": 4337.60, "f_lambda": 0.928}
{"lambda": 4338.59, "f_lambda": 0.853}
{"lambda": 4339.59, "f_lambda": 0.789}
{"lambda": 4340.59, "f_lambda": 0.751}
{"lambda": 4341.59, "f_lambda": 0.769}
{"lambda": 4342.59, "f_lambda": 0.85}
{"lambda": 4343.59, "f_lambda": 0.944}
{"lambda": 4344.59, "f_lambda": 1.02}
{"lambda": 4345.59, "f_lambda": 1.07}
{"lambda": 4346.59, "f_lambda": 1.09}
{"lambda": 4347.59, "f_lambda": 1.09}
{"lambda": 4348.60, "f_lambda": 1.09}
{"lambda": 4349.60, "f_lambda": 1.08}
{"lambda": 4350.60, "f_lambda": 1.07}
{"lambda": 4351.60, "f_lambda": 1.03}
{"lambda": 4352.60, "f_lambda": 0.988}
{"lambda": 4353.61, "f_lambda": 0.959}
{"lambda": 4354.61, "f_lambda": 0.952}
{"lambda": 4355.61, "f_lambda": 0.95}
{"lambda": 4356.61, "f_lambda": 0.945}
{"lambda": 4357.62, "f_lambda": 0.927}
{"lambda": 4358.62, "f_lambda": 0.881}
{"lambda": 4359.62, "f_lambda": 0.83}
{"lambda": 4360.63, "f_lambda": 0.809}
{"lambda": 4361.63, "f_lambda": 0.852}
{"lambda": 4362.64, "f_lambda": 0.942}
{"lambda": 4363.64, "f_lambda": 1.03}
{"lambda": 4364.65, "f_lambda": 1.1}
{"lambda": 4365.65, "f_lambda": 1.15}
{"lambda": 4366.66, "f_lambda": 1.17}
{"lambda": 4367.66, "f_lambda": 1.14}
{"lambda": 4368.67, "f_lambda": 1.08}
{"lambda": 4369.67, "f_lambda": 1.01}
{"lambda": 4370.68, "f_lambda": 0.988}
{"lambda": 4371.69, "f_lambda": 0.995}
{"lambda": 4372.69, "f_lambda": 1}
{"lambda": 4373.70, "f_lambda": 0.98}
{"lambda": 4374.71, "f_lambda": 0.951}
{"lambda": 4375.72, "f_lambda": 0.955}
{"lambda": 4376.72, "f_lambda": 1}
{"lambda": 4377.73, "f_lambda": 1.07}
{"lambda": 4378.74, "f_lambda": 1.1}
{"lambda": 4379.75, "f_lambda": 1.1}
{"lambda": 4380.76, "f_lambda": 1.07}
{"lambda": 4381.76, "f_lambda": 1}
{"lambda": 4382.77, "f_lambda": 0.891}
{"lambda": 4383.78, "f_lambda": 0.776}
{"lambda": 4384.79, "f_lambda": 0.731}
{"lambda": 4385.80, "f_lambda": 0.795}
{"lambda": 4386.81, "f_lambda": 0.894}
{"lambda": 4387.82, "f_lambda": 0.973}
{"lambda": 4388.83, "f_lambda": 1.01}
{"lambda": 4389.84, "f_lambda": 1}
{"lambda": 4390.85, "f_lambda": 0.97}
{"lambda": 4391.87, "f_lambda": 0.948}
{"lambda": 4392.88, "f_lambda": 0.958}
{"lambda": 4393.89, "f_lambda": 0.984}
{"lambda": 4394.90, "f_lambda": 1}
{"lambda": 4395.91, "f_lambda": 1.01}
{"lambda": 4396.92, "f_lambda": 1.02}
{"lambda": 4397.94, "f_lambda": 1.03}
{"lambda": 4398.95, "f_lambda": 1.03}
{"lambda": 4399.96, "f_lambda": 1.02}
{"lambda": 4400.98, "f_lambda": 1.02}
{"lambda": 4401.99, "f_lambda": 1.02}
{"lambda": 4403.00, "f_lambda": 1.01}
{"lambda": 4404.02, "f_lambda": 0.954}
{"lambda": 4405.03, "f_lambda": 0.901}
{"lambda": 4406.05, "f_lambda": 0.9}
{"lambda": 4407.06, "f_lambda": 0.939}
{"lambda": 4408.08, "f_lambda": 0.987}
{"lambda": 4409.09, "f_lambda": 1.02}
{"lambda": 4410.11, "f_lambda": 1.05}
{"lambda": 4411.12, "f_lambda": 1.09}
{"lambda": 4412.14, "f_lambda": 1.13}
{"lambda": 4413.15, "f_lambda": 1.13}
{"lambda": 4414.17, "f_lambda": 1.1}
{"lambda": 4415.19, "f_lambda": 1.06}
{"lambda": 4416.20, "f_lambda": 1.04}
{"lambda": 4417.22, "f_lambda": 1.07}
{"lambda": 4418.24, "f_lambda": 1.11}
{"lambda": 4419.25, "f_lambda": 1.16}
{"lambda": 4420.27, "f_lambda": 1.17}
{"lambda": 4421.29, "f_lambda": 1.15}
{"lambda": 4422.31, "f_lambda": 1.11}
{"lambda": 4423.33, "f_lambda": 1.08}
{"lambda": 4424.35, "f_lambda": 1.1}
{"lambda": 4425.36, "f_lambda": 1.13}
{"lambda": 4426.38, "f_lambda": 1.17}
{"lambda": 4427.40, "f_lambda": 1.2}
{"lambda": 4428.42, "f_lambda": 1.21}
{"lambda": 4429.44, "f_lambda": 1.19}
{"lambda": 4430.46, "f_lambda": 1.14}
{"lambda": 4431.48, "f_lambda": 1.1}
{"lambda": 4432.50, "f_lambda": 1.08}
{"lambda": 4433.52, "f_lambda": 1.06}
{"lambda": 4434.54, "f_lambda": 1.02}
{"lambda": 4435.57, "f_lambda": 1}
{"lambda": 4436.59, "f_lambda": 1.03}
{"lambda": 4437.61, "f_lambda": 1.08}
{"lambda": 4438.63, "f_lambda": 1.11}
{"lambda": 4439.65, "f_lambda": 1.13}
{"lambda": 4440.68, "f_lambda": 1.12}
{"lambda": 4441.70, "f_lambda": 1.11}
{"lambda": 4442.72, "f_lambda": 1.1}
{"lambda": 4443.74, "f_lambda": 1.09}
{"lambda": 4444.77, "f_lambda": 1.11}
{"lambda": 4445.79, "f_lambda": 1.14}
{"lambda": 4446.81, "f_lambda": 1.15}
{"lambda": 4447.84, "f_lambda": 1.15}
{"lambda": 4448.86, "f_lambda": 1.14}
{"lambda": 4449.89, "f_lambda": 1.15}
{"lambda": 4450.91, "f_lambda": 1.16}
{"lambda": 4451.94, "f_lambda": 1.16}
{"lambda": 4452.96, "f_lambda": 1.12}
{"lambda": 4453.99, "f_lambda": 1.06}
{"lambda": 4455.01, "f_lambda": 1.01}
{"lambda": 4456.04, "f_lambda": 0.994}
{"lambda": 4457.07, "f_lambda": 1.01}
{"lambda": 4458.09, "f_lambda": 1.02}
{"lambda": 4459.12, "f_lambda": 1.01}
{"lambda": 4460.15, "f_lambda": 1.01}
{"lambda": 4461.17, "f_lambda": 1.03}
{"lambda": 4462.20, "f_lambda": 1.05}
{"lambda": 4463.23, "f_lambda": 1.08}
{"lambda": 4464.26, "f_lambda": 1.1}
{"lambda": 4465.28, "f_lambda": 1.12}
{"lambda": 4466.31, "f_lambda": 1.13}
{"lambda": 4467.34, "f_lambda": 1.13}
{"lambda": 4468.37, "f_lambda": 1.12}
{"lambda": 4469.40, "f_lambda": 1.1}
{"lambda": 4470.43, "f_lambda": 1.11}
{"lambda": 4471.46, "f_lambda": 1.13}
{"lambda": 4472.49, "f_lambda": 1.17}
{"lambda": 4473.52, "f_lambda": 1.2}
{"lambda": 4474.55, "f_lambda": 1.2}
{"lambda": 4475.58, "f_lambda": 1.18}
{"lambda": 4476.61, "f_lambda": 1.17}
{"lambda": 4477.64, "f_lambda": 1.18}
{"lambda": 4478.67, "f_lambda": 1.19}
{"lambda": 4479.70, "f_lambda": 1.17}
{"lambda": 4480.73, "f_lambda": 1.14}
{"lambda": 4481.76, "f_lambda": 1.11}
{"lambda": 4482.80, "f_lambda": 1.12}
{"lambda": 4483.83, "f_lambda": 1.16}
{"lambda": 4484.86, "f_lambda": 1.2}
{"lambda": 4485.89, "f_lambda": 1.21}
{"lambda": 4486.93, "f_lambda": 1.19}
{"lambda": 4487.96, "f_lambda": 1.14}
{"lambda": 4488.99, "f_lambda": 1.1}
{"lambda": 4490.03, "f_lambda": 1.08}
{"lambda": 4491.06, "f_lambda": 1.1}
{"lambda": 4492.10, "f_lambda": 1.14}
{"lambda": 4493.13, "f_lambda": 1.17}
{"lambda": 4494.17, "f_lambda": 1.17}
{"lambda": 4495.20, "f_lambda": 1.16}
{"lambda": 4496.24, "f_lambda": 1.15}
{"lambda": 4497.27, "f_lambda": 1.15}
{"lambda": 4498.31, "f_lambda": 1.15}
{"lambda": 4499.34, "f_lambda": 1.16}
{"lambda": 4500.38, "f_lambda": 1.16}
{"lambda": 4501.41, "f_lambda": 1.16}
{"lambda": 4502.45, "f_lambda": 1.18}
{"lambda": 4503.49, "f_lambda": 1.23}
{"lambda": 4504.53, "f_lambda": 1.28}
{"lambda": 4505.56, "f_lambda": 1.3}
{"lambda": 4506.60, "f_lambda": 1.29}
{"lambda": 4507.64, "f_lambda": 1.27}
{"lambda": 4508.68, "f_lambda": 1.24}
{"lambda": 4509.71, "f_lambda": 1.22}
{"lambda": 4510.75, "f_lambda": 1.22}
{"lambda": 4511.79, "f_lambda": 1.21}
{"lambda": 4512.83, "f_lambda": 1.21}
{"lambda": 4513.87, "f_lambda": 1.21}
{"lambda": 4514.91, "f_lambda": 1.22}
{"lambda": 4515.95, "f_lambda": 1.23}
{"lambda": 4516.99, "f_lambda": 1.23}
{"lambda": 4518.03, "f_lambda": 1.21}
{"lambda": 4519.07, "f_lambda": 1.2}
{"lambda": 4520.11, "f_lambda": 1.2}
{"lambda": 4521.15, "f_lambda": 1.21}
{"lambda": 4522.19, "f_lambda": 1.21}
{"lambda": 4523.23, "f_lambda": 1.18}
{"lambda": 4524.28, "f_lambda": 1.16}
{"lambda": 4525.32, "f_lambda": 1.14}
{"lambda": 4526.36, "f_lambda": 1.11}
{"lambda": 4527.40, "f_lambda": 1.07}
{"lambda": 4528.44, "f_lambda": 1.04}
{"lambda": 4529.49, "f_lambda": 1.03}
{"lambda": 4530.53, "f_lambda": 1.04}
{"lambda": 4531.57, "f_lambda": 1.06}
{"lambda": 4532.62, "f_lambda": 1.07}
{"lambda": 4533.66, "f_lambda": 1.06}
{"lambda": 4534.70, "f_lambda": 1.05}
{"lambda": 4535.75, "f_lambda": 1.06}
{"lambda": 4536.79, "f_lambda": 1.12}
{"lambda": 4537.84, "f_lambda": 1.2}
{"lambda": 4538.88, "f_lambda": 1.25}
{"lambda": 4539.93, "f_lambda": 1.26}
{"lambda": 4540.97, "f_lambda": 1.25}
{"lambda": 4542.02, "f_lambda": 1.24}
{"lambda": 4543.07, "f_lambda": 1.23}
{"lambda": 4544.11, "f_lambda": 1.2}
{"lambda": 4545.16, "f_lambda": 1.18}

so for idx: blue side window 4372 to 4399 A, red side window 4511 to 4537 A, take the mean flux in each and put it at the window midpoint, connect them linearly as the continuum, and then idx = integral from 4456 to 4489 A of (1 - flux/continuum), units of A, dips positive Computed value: -1.3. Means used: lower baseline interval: 0.971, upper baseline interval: 1.14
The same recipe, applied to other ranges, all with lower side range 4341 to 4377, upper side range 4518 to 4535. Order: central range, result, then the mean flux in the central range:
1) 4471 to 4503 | -2.0 A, 1.16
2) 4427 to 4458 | -1.4 A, 1.1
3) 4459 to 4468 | -0.1 A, 1.08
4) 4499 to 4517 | -1.9 A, 1.22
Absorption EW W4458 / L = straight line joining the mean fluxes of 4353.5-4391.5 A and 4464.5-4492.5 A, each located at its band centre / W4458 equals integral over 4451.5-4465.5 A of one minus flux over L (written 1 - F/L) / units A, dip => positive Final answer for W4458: 0.8 A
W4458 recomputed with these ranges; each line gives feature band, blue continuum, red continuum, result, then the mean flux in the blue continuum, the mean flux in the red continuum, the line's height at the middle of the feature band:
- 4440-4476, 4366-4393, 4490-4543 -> -0.42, 0.985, 1.17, 1.09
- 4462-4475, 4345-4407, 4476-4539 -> -0.18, 0.988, 1.16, 1.11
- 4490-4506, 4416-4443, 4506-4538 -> -0.37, 1.11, 1.16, 1.15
